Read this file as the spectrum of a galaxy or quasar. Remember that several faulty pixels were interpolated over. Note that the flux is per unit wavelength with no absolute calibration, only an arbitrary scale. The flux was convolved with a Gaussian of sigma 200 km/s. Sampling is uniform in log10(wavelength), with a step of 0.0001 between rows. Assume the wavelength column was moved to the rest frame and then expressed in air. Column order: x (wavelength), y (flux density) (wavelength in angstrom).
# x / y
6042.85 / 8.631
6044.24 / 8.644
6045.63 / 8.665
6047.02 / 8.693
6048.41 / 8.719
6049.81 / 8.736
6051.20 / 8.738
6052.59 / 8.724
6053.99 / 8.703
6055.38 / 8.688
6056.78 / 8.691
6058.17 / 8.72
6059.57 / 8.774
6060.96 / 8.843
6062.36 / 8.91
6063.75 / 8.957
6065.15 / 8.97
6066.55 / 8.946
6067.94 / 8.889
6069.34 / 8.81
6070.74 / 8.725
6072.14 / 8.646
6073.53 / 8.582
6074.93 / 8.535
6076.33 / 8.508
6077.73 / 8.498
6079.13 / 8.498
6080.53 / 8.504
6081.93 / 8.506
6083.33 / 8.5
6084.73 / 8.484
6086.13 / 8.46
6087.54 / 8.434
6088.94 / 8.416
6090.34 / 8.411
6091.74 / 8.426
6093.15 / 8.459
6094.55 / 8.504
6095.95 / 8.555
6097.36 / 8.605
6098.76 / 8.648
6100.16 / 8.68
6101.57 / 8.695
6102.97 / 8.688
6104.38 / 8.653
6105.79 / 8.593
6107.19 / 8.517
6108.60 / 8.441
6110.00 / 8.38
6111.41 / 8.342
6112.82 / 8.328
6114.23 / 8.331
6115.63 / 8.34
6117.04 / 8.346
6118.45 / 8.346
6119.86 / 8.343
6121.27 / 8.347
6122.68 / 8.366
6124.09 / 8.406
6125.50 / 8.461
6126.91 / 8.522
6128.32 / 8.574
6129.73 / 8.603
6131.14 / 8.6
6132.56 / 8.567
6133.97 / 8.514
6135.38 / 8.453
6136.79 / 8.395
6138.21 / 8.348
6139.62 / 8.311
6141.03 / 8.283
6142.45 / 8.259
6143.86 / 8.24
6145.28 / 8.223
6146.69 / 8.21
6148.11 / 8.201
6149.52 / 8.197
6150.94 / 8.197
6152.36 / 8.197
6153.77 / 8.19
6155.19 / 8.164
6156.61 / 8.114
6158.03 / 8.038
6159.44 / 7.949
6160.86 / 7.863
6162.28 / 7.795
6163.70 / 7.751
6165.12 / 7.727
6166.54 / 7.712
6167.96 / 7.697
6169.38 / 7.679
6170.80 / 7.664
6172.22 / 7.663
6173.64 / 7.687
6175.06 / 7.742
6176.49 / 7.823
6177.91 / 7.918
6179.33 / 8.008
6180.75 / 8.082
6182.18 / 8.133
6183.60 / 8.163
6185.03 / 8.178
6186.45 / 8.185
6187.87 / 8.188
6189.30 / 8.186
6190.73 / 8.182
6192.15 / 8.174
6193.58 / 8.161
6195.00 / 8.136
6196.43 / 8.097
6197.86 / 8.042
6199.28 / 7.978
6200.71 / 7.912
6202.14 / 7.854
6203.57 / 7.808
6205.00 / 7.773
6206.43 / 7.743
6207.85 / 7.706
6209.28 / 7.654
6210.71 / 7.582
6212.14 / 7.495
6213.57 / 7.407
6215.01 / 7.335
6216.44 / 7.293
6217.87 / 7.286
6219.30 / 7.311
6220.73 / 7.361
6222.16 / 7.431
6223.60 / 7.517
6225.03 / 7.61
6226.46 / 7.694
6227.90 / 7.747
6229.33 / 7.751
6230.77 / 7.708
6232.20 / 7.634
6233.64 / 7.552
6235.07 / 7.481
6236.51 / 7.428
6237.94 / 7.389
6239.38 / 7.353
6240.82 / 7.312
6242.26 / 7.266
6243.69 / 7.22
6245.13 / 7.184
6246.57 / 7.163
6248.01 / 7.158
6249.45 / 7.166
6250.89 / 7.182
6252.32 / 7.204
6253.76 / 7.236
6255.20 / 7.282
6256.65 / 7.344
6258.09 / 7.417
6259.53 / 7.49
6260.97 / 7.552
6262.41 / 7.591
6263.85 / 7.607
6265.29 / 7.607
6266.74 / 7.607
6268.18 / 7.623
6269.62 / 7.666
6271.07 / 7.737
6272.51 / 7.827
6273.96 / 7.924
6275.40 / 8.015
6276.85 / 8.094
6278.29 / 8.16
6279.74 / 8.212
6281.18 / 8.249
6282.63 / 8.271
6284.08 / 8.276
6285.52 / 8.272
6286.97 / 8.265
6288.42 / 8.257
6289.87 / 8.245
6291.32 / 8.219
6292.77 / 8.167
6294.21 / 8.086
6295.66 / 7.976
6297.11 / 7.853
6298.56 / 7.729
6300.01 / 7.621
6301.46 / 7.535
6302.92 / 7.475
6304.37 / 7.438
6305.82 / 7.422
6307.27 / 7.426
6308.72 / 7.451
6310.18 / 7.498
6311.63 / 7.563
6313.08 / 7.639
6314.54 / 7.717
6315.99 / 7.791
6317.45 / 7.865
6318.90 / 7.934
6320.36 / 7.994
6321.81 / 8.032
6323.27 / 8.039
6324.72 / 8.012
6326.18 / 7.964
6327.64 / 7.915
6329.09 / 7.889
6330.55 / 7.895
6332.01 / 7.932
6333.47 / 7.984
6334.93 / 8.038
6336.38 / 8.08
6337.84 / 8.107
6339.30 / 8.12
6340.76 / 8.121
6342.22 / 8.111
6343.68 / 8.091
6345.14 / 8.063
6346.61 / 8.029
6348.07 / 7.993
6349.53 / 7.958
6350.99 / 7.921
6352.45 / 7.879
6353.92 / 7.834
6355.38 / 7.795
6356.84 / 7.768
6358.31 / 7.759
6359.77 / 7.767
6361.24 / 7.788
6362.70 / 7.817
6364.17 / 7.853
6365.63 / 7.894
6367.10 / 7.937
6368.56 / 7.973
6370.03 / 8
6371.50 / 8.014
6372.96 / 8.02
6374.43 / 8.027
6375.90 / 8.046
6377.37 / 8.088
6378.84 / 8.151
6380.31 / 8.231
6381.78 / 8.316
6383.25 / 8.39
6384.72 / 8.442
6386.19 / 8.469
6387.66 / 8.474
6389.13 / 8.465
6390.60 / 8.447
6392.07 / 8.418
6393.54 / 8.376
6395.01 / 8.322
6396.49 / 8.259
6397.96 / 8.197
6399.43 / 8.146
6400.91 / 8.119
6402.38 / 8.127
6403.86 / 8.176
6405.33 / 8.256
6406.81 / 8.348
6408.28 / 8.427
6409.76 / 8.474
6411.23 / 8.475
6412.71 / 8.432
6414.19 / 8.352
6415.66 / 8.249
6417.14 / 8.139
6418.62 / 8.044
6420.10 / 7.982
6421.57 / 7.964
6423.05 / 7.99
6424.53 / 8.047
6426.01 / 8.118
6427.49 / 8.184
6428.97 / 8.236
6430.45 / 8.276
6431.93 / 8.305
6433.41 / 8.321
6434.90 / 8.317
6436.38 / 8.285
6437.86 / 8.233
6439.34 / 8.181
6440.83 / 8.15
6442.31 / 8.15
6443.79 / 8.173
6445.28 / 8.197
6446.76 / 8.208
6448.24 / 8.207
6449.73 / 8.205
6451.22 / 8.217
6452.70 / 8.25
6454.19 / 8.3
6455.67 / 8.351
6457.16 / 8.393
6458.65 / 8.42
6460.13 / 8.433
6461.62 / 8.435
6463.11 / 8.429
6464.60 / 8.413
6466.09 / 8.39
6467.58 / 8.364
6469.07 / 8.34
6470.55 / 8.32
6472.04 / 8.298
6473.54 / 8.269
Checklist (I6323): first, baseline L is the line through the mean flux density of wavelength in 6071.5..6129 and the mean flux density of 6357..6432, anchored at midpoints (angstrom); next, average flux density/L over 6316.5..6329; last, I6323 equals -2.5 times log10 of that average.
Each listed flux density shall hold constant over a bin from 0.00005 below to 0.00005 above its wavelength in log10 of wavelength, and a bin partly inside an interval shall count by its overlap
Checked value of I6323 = 0.038 mag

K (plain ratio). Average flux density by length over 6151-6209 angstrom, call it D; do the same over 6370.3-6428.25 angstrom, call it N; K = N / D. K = 1.04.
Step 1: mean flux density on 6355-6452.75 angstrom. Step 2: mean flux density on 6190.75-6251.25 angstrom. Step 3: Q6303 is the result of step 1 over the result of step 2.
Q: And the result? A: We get 1.08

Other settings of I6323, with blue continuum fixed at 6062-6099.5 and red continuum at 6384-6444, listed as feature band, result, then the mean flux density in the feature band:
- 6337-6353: 0.039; 8.04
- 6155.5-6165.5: 0.081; 7.91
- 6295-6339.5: 0.075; 7.8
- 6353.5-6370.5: 0.062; 7.85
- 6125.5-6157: 0.026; 8.34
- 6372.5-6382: 0.025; 8.11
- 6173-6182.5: 0.080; 7.9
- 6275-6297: 0.028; 8.18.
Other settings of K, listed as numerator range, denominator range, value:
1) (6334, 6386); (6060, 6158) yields 0.95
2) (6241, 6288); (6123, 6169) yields 0.93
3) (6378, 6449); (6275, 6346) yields 1.04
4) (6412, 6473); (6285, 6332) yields 1.05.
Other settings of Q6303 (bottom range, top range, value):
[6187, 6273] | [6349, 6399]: 1.07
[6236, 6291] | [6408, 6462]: 1.08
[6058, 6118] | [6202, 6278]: 0.88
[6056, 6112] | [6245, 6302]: 0.90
